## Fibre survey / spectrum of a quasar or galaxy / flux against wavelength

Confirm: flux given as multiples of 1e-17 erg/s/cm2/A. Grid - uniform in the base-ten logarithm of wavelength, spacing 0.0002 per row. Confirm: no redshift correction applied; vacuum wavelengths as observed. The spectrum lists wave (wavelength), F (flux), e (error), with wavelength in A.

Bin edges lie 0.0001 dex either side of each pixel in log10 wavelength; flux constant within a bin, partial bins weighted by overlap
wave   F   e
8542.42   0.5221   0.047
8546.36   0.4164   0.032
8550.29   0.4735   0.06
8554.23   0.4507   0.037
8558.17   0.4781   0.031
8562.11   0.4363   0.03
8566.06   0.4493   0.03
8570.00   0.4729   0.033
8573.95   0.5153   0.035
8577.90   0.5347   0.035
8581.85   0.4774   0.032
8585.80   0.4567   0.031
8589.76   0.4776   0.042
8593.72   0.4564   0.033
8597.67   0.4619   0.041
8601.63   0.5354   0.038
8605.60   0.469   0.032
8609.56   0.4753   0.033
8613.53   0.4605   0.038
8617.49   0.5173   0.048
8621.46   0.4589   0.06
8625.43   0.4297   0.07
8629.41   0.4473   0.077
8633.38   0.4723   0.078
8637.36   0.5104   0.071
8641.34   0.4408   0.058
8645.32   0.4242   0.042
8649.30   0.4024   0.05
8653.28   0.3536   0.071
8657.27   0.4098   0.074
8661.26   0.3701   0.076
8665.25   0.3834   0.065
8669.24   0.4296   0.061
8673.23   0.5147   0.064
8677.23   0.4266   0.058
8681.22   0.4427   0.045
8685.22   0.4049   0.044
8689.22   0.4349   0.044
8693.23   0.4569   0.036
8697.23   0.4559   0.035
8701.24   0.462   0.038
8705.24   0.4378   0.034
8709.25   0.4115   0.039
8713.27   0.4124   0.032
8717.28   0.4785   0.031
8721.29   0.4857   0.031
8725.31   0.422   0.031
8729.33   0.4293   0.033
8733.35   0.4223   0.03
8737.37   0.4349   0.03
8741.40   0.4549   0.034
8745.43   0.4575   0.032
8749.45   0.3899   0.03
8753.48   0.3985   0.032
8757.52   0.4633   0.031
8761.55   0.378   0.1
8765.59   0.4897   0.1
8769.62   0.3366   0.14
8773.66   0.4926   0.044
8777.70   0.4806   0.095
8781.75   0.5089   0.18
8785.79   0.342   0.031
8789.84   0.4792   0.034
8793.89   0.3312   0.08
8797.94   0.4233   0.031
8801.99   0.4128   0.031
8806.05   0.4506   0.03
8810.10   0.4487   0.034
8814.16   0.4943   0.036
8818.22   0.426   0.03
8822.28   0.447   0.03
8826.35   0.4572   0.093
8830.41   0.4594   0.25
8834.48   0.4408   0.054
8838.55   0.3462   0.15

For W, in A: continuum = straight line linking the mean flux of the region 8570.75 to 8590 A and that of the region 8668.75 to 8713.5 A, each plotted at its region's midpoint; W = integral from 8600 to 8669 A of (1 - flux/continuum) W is 3.6 A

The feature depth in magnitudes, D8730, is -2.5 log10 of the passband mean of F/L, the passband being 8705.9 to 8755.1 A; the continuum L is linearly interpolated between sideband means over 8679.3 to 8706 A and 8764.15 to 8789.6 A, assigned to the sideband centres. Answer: 0.02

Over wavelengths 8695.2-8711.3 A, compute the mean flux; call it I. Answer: 0.442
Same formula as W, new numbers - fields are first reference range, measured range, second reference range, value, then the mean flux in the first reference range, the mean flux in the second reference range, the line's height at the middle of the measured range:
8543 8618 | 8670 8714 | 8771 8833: 1.5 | 0.475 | 0.442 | 0.458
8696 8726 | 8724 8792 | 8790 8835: 1.2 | 0.447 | 0.437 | 0.442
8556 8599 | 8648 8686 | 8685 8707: 3.2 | 0.474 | 0.445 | 0.452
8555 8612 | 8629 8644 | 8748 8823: -0.1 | 0.478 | 0.431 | 0.465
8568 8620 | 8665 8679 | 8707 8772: 0.3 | 0.485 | 0.429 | 0.455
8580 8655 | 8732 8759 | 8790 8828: 0.7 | 0.46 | 0.434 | 0.443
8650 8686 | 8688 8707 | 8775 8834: -1.3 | 0.415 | 0.441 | 0.421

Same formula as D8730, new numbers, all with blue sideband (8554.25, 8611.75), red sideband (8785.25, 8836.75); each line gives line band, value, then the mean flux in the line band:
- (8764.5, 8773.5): 0.050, 0.422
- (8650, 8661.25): 0.210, 0.382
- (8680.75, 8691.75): 0.077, 0.426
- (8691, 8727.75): 0.016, 0.447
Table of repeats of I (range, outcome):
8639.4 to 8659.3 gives 0.406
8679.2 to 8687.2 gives 0.424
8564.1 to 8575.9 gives 0.479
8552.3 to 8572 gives 0.458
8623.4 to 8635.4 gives 0.45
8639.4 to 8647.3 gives 0.432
